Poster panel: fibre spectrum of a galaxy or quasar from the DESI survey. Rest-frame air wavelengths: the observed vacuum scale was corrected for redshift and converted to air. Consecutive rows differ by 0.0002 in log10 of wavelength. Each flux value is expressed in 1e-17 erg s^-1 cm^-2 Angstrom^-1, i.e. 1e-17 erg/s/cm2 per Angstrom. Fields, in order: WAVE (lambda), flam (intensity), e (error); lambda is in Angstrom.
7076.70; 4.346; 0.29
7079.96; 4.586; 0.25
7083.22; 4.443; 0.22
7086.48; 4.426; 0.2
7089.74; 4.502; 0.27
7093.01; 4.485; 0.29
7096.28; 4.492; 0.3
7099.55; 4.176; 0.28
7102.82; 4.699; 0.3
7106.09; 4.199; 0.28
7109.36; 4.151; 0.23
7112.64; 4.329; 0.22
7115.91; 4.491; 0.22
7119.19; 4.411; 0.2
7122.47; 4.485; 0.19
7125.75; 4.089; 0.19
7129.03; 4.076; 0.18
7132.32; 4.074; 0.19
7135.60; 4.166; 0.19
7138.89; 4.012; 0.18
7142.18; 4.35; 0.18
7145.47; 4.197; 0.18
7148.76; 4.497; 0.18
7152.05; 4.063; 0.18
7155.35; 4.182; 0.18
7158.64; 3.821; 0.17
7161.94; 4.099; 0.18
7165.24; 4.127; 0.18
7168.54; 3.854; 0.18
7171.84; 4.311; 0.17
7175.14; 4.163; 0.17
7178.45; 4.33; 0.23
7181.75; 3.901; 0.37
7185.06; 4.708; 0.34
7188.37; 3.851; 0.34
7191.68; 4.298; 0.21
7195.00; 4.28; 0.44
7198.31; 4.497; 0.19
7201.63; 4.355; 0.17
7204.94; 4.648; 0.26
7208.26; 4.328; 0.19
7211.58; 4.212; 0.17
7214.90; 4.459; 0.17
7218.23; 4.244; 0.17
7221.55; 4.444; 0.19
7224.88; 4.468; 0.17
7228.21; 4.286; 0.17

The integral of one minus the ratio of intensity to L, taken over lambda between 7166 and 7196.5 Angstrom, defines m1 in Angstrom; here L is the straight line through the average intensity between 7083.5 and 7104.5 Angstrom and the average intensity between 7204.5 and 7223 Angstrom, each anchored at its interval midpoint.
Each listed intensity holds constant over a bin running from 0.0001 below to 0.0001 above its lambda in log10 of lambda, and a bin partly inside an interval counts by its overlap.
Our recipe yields 1.45 Angstrom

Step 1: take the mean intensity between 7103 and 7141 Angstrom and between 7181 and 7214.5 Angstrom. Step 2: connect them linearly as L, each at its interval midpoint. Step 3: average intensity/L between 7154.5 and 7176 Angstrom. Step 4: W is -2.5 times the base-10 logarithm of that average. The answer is 0.056 mag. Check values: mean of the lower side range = 4.25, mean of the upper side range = 4.32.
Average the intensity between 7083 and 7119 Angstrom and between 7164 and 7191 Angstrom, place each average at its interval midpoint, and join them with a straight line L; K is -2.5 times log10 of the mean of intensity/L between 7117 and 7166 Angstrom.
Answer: 0.024 mag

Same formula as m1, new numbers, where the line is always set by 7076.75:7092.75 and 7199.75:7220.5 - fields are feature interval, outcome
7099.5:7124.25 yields 0.42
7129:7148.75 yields 1.13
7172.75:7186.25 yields 0.43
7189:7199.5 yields 0.21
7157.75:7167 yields 0.81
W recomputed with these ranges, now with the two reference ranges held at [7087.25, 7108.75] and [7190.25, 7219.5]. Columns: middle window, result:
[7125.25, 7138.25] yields 0.08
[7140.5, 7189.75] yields 0.06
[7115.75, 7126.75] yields 0.01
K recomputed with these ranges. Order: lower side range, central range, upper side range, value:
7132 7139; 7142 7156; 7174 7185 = -0.03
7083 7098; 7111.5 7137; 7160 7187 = 0.02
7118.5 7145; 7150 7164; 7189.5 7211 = 0.05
